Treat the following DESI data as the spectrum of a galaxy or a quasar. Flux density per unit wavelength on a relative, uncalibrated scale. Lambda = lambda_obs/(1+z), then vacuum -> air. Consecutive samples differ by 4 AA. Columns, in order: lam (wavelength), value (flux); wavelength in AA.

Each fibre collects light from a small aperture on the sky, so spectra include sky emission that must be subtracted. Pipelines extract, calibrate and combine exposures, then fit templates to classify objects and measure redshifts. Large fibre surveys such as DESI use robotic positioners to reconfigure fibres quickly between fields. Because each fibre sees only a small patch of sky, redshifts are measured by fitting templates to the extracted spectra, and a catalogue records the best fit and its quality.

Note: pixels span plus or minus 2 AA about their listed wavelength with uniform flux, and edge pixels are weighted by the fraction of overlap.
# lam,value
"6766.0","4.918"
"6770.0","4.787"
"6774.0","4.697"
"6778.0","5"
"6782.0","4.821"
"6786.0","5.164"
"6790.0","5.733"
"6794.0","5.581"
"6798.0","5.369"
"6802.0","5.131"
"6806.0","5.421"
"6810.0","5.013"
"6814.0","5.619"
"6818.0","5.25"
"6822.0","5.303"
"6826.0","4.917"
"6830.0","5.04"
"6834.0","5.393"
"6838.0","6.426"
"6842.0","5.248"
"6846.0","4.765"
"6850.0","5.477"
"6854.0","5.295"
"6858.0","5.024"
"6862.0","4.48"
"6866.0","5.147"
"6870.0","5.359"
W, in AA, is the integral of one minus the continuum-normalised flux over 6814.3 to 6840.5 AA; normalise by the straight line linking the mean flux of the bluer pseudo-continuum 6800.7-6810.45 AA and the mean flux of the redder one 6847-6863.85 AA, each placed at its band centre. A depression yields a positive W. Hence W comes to -1.3 AA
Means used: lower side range 5.22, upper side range 5.06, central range 5.4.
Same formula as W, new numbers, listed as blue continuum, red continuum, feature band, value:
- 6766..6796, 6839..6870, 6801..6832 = -0.6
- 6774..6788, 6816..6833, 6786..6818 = -2.2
